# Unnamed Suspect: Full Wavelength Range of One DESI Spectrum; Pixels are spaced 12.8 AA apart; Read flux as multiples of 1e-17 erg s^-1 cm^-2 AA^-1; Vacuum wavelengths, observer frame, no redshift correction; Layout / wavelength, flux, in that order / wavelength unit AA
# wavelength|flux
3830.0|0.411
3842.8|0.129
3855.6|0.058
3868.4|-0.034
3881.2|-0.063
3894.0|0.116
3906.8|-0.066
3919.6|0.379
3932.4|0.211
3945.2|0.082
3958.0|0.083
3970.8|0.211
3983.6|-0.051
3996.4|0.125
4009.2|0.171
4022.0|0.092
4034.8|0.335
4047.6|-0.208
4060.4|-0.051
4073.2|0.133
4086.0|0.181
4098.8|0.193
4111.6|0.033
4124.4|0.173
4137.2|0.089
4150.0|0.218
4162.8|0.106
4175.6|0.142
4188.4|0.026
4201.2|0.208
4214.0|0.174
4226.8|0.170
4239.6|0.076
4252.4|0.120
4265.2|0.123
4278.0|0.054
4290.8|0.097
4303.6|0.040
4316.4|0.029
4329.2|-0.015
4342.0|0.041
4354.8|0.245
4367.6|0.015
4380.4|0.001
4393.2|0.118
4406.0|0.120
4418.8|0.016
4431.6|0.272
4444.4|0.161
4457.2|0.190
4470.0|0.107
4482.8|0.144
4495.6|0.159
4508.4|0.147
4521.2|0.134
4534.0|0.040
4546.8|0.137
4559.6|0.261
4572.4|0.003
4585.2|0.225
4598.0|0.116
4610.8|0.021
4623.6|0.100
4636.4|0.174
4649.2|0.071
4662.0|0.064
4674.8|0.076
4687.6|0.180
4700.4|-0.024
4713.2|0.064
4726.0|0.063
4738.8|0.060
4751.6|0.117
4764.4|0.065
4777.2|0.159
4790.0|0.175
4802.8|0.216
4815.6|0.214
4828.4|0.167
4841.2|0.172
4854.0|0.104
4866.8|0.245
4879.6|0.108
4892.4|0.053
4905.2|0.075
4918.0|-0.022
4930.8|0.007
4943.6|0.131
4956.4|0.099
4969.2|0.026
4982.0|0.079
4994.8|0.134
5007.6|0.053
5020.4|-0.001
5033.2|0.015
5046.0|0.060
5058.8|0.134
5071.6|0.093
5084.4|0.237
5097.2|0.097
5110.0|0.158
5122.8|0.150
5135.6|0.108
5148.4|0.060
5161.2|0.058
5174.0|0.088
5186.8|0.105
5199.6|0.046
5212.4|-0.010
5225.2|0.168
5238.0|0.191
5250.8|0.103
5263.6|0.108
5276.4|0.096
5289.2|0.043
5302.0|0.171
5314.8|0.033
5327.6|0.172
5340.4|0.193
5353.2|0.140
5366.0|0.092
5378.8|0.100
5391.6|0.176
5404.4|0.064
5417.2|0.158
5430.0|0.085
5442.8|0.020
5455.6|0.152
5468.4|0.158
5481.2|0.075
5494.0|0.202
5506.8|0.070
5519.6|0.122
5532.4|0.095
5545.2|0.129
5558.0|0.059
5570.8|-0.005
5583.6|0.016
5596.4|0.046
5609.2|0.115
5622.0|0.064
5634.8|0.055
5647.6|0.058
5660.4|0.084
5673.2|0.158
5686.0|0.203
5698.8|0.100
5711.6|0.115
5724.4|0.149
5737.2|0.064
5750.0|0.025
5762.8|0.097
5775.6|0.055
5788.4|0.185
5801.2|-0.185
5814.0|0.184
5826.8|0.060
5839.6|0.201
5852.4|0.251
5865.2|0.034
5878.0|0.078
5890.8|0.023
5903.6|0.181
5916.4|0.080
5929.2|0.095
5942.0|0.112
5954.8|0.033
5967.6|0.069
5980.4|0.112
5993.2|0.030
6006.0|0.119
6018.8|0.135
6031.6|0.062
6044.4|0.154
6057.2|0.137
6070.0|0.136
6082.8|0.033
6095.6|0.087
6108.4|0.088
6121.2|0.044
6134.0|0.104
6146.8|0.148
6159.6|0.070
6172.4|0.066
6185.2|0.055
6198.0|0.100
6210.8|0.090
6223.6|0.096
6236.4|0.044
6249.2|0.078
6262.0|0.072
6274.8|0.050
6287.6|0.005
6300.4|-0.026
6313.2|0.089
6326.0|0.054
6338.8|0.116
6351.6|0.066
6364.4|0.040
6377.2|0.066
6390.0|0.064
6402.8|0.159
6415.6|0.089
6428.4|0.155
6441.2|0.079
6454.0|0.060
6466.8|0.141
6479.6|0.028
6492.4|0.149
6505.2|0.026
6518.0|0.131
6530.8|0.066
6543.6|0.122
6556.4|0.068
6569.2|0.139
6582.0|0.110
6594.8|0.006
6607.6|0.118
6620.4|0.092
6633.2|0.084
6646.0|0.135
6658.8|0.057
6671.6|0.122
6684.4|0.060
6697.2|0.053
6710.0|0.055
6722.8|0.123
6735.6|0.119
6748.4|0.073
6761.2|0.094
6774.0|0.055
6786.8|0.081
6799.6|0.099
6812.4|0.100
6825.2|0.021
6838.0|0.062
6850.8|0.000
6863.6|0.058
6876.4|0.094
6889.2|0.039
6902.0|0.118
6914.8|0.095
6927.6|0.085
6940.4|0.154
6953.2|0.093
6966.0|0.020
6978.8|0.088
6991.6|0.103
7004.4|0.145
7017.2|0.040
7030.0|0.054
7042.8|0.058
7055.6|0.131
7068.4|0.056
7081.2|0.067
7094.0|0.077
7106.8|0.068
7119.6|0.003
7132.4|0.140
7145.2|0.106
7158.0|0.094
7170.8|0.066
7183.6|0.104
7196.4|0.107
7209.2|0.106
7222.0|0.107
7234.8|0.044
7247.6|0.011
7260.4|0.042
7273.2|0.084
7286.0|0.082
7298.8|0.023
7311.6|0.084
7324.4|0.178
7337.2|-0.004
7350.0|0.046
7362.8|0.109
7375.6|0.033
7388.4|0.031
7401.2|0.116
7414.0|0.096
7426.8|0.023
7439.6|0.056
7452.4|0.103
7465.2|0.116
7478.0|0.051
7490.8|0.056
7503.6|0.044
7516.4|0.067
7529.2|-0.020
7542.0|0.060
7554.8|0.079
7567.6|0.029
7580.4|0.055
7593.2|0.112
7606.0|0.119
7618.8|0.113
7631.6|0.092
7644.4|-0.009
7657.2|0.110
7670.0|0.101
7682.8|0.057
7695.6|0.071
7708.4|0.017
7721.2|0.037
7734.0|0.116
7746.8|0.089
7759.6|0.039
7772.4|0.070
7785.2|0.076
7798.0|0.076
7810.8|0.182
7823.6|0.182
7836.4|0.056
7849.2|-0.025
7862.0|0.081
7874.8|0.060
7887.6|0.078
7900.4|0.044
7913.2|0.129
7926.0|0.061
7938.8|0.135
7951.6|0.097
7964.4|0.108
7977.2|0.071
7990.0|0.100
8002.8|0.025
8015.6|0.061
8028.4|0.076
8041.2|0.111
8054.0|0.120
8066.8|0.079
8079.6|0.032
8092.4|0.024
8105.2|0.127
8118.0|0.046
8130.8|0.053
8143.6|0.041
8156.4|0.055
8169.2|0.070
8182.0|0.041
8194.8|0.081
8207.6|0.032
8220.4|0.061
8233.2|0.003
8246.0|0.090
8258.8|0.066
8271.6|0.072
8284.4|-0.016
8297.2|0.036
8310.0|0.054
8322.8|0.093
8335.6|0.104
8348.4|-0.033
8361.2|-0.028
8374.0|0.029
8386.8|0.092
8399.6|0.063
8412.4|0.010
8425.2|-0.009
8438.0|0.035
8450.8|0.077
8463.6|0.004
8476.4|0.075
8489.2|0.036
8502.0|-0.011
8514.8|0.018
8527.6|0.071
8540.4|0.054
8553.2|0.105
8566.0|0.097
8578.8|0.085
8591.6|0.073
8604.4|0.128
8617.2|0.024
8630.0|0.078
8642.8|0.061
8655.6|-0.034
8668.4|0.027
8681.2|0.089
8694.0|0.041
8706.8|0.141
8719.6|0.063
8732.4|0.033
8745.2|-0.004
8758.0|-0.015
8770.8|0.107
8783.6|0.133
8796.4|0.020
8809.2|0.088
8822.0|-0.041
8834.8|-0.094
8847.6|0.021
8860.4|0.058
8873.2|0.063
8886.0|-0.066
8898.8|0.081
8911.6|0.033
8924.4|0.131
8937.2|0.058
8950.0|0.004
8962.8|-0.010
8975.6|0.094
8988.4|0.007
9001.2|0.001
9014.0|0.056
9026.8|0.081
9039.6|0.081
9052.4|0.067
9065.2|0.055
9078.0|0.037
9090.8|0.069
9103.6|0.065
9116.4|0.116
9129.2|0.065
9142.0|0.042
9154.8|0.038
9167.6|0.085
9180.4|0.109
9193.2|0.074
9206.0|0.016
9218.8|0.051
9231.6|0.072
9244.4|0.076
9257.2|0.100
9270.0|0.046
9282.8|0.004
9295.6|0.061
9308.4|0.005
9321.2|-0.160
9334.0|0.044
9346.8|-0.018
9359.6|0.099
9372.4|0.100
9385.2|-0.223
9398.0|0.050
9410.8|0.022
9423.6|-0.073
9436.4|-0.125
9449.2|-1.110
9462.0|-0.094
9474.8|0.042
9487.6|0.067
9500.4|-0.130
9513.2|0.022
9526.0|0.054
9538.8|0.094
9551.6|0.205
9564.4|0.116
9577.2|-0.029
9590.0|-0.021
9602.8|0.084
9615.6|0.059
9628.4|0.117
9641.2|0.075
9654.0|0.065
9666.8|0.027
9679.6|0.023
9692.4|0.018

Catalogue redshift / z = 1.246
